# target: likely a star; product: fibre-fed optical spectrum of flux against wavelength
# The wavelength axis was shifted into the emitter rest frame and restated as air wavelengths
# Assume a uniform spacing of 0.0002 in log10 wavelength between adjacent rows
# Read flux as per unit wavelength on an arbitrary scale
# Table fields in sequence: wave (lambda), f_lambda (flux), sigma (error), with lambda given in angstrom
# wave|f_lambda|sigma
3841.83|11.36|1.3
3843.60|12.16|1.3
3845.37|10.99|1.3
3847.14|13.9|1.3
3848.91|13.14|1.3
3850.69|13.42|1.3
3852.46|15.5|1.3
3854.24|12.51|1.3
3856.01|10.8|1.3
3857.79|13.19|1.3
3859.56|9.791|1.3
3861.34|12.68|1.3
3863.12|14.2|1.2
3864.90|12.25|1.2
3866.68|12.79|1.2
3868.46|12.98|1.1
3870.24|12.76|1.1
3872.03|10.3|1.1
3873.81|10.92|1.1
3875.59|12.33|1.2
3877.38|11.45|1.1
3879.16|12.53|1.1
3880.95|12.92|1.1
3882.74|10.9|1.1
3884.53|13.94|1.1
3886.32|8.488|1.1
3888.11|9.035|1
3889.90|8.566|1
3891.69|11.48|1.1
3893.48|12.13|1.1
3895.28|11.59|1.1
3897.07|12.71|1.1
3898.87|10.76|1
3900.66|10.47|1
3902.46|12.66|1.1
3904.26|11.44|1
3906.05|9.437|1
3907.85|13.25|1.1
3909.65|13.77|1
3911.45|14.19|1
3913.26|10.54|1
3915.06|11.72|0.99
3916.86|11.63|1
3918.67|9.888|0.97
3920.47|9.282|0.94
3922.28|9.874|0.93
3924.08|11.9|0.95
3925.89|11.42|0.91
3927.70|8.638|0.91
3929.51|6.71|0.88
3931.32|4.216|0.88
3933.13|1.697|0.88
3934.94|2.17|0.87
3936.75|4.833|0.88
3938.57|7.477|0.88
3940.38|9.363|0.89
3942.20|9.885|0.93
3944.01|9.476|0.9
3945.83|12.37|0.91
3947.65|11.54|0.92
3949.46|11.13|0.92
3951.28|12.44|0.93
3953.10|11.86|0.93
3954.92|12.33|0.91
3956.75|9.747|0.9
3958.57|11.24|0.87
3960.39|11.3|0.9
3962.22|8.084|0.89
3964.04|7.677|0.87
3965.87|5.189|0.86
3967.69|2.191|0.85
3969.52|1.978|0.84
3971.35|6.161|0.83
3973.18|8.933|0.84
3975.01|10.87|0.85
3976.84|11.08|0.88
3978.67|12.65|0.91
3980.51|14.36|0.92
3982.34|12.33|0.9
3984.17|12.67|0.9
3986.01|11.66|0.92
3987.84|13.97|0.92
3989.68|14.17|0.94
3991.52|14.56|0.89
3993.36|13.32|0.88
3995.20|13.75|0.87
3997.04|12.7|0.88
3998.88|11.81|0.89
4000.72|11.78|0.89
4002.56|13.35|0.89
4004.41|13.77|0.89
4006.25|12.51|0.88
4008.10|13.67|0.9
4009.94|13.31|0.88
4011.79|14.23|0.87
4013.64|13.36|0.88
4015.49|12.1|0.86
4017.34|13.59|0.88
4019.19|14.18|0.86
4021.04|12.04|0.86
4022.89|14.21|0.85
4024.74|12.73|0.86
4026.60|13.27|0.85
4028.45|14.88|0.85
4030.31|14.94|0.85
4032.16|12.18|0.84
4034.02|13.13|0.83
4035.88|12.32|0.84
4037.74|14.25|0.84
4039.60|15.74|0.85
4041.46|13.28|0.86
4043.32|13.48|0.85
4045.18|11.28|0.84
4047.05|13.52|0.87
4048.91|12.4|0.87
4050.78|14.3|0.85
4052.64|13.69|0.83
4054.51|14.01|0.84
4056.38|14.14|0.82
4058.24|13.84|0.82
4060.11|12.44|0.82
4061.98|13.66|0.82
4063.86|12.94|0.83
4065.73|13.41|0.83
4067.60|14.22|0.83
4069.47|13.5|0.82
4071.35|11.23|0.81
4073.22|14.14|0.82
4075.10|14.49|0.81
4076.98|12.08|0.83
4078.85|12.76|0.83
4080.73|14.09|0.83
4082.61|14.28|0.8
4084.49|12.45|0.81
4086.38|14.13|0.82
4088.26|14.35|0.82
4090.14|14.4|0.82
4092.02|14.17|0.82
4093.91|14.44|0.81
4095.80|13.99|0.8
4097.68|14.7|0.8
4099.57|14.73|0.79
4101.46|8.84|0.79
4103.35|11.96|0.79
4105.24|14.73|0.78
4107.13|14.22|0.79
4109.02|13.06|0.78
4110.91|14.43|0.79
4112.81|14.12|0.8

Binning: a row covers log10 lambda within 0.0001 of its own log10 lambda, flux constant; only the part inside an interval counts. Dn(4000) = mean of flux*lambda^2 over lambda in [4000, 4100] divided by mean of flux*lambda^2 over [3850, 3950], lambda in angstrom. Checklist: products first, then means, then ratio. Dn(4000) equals 1.4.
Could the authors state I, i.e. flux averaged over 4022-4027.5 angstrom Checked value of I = 13.4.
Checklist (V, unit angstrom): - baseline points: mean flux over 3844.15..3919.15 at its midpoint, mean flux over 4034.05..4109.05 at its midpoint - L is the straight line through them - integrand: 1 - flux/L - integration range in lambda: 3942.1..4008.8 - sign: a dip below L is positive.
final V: 8.69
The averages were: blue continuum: 11.9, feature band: 11.1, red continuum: 13.5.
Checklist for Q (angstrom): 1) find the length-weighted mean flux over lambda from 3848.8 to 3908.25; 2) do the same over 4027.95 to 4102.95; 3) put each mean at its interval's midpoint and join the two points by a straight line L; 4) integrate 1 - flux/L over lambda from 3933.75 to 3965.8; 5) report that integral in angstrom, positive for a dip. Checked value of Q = 7.90 angstrom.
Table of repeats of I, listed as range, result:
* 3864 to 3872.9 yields 12.2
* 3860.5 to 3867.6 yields 13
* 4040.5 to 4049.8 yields 12.8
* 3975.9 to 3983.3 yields 12.6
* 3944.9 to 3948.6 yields 11.9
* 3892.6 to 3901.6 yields 11.5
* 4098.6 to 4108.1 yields 12.9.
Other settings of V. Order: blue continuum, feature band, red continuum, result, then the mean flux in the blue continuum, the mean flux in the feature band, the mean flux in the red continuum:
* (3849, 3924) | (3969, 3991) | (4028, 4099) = 2.8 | 11.7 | 11.1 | 13.6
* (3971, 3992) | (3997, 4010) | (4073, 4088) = -0.5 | 12.1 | 12.8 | 13.6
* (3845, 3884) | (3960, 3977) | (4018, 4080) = 7.8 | 12.4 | 7.06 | 13.4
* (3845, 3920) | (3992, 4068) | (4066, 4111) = -1.7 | 11.9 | 13.4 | 13.5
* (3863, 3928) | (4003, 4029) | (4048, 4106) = -1.2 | 11.5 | 13.4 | 13.5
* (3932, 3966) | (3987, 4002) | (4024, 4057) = -2.7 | 9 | 13.3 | 13.5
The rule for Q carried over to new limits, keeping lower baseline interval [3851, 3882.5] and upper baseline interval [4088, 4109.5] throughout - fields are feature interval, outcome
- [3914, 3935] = 6.9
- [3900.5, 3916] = 0.7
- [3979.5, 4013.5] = -0.4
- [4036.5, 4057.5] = -0.5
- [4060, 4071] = 0.1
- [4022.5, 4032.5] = -0.4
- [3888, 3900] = 1.4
